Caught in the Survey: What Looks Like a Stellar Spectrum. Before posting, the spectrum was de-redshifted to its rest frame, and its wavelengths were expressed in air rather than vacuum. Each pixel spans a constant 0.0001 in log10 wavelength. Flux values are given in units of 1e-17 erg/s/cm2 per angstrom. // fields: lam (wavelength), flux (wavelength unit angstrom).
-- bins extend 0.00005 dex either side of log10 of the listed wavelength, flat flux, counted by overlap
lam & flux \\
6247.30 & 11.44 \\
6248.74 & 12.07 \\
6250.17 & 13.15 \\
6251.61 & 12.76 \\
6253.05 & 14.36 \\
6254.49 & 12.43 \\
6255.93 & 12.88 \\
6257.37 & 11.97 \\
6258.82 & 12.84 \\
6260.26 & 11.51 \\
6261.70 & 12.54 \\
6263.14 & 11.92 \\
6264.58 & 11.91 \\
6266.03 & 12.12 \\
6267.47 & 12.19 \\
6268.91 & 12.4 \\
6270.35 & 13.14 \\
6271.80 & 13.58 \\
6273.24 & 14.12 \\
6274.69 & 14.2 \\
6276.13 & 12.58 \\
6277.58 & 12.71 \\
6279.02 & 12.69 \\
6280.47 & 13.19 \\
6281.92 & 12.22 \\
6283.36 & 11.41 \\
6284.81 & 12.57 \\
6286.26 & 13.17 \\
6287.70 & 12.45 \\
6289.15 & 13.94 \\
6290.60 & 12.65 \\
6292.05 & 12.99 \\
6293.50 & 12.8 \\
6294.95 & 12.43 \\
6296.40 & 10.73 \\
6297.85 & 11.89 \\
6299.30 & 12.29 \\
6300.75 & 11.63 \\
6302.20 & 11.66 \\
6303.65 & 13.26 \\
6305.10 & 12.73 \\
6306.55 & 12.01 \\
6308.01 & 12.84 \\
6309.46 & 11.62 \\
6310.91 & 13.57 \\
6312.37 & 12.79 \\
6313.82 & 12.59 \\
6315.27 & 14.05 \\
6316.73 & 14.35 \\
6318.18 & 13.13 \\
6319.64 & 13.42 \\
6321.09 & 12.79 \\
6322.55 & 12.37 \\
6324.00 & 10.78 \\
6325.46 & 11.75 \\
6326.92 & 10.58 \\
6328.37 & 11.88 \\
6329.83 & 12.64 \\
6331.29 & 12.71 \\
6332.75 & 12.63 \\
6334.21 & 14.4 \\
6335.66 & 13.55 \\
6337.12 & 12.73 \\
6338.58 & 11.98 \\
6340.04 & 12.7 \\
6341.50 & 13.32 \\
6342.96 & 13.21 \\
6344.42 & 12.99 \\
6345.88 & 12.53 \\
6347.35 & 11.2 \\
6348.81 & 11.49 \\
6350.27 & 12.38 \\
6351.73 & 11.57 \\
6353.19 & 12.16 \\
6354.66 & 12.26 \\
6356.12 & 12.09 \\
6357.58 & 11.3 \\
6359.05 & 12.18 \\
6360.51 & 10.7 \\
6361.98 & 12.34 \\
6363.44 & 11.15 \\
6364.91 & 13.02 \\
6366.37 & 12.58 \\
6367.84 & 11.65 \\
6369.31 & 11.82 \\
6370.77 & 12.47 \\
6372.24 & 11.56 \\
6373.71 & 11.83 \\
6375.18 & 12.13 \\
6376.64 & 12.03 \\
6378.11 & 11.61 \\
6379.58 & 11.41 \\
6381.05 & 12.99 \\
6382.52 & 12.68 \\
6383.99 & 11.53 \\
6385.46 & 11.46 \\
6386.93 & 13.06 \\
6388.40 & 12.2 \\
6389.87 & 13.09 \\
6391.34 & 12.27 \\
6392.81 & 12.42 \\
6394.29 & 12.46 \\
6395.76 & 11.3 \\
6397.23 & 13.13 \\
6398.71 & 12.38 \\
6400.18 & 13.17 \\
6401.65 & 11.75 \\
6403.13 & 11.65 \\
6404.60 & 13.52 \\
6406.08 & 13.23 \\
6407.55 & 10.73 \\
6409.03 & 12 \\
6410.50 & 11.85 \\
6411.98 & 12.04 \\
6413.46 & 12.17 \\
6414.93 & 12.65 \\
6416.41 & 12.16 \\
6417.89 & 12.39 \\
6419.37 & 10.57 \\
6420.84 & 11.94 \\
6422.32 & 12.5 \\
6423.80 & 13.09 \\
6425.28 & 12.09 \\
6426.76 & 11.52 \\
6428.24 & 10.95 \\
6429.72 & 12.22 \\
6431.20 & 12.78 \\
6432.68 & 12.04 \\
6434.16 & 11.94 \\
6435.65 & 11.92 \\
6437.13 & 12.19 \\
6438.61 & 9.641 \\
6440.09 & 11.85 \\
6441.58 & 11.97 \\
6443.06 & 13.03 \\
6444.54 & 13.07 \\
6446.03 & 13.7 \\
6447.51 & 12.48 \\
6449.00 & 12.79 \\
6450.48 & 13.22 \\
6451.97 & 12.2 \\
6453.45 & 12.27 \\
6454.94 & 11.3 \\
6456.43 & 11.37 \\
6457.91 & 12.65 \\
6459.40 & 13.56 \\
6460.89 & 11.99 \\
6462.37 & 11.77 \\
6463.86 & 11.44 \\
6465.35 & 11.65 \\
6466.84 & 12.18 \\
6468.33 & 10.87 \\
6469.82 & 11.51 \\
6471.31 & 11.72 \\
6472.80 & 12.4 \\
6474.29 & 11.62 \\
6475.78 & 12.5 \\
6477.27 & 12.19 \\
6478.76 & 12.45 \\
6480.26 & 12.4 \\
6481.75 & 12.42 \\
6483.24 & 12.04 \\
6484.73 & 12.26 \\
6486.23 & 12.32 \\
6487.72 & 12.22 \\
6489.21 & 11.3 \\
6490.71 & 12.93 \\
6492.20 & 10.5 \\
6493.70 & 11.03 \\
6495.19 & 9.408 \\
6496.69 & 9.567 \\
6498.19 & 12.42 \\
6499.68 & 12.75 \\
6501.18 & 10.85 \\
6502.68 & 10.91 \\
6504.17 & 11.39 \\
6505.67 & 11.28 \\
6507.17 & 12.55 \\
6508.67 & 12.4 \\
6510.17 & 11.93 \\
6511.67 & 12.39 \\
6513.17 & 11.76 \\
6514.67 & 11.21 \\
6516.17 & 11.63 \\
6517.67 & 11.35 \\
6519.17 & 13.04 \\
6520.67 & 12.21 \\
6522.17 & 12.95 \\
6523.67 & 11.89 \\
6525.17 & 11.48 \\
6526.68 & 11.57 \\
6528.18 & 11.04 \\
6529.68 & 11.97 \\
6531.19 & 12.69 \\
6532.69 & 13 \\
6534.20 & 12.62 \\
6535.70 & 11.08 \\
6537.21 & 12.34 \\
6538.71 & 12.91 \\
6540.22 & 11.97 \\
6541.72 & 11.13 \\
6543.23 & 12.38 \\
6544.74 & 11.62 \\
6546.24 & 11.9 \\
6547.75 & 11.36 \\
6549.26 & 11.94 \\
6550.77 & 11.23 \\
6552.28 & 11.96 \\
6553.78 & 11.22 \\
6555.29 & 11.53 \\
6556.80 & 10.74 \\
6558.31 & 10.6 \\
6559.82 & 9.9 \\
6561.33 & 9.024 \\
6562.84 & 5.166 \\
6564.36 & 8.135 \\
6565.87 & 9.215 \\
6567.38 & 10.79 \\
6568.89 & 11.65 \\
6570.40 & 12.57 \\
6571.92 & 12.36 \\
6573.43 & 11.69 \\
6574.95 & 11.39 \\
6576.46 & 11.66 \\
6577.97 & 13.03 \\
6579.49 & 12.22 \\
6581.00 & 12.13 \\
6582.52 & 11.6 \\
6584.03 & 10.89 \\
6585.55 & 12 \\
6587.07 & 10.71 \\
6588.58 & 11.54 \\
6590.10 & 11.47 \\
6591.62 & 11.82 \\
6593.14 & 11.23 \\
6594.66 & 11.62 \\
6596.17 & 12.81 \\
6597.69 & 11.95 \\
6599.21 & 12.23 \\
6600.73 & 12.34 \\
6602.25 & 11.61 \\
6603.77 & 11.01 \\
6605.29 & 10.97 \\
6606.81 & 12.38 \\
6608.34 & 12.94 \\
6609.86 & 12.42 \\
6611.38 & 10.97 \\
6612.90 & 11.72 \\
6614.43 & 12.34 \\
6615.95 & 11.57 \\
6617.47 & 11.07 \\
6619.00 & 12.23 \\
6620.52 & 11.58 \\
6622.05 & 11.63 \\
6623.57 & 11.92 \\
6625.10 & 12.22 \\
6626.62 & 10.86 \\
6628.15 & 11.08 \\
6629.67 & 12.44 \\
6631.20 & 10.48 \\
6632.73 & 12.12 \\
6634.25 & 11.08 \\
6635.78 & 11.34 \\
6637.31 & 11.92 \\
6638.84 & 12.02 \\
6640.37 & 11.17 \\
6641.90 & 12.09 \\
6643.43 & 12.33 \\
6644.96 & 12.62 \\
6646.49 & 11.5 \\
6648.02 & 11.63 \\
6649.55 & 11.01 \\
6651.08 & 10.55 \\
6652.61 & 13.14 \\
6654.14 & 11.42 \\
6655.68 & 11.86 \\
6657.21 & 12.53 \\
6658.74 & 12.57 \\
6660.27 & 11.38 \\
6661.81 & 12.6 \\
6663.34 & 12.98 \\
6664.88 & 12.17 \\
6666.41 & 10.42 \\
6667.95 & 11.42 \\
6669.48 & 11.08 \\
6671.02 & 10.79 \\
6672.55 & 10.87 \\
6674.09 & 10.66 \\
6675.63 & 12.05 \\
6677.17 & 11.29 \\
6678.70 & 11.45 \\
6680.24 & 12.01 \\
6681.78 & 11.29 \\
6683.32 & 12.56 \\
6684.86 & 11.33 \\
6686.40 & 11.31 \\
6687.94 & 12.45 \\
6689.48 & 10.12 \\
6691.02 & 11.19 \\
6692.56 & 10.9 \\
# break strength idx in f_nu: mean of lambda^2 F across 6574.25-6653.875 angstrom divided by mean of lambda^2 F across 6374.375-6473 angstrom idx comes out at 1.02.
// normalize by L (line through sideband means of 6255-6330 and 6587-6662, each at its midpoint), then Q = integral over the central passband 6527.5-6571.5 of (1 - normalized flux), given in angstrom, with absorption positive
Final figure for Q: 2.9 angstrom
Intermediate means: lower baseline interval 12.5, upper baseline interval 11.8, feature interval 11.2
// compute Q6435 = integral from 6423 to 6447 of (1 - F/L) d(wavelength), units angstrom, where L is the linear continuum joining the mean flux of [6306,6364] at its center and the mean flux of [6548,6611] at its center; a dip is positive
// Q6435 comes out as -0.3 angstrom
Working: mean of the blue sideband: 12.4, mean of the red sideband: 11.3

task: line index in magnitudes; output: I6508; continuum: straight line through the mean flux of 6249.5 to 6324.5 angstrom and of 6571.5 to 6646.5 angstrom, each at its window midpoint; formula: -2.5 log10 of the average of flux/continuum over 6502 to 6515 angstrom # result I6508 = 0.02 mag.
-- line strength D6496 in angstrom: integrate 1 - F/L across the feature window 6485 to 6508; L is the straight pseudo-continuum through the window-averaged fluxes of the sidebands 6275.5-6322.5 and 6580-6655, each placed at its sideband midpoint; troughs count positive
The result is 1.2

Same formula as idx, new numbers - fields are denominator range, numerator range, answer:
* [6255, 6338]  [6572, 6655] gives 1.03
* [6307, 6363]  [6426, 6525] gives 1.00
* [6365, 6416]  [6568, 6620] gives 1.03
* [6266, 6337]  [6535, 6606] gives 0.97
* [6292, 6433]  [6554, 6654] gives 1.00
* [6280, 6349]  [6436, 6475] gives 1.01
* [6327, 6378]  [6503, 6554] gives 1.03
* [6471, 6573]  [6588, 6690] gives 1.05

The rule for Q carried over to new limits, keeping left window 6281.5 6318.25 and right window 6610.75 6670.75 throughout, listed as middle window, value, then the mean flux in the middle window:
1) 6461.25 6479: 0.46 angstrom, 11.8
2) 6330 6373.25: 0.59 angstrom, 12.3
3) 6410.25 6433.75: 0.42 angstrom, 12.1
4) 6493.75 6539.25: 0.88 angstrom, 11.8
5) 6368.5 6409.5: 0.53 angstrom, 12.2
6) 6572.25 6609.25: 0.10 angstrom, 11.8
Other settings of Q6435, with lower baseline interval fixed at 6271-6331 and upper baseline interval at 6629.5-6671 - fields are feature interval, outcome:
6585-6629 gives 0.4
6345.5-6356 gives 0.5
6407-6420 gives 0.5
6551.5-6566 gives 2.7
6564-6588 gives 1.0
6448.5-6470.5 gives 0.3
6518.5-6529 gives 0.0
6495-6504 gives 0.7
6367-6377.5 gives 0.4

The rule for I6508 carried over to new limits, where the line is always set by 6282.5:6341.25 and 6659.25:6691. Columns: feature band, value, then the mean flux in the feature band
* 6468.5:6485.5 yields 0.000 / 12.1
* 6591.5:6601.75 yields -0.024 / 12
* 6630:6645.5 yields -0.009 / 11.7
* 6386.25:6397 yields -0.009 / 12.4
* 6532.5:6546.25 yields -0.015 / 12.1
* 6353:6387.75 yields 0.036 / 12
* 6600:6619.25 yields -0.009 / 11.8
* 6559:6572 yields 0.211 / 9.74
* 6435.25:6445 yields 0.024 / 11.9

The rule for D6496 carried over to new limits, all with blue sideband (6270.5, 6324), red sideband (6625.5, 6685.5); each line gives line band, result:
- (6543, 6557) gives 0.4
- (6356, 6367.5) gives 0.6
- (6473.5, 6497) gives 0.8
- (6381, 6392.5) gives 0.1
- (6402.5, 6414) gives 0.2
